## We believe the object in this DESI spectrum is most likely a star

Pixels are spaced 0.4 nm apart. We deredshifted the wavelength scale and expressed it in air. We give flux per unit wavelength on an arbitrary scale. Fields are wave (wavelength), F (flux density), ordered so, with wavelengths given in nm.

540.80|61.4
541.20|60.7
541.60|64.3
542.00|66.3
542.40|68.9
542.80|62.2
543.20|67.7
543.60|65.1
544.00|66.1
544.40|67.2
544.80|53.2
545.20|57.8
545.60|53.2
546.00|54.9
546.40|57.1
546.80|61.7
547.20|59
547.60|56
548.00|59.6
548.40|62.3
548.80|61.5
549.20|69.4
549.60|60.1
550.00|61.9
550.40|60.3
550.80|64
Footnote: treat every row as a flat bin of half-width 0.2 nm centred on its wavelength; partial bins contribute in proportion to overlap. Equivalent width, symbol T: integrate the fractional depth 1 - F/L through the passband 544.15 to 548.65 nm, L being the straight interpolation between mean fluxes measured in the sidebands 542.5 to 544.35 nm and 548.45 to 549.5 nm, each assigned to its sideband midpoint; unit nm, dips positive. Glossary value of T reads 0.45 nm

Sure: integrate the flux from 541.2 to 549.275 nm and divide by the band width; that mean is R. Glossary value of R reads 61.5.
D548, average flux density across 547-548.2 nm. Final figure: 58.2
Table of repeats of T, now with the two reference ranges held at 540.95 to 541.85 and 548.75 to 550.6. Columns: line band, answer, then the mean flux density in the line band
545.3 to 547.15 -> 0.17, 57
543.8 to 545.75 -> 0.09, 59.7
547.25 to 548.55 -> 0.07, 59.2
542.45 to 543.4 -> -0.04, 65.6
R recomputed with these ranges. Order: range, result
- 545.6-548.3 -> 57.8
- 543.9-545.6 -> 59.9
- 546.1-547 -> 58.9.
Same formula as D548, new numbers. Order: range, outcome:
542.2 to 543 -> 65.5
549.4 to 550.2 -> 61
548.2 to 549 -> 61.9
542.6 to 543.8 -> 65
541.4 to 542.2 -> 65.3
